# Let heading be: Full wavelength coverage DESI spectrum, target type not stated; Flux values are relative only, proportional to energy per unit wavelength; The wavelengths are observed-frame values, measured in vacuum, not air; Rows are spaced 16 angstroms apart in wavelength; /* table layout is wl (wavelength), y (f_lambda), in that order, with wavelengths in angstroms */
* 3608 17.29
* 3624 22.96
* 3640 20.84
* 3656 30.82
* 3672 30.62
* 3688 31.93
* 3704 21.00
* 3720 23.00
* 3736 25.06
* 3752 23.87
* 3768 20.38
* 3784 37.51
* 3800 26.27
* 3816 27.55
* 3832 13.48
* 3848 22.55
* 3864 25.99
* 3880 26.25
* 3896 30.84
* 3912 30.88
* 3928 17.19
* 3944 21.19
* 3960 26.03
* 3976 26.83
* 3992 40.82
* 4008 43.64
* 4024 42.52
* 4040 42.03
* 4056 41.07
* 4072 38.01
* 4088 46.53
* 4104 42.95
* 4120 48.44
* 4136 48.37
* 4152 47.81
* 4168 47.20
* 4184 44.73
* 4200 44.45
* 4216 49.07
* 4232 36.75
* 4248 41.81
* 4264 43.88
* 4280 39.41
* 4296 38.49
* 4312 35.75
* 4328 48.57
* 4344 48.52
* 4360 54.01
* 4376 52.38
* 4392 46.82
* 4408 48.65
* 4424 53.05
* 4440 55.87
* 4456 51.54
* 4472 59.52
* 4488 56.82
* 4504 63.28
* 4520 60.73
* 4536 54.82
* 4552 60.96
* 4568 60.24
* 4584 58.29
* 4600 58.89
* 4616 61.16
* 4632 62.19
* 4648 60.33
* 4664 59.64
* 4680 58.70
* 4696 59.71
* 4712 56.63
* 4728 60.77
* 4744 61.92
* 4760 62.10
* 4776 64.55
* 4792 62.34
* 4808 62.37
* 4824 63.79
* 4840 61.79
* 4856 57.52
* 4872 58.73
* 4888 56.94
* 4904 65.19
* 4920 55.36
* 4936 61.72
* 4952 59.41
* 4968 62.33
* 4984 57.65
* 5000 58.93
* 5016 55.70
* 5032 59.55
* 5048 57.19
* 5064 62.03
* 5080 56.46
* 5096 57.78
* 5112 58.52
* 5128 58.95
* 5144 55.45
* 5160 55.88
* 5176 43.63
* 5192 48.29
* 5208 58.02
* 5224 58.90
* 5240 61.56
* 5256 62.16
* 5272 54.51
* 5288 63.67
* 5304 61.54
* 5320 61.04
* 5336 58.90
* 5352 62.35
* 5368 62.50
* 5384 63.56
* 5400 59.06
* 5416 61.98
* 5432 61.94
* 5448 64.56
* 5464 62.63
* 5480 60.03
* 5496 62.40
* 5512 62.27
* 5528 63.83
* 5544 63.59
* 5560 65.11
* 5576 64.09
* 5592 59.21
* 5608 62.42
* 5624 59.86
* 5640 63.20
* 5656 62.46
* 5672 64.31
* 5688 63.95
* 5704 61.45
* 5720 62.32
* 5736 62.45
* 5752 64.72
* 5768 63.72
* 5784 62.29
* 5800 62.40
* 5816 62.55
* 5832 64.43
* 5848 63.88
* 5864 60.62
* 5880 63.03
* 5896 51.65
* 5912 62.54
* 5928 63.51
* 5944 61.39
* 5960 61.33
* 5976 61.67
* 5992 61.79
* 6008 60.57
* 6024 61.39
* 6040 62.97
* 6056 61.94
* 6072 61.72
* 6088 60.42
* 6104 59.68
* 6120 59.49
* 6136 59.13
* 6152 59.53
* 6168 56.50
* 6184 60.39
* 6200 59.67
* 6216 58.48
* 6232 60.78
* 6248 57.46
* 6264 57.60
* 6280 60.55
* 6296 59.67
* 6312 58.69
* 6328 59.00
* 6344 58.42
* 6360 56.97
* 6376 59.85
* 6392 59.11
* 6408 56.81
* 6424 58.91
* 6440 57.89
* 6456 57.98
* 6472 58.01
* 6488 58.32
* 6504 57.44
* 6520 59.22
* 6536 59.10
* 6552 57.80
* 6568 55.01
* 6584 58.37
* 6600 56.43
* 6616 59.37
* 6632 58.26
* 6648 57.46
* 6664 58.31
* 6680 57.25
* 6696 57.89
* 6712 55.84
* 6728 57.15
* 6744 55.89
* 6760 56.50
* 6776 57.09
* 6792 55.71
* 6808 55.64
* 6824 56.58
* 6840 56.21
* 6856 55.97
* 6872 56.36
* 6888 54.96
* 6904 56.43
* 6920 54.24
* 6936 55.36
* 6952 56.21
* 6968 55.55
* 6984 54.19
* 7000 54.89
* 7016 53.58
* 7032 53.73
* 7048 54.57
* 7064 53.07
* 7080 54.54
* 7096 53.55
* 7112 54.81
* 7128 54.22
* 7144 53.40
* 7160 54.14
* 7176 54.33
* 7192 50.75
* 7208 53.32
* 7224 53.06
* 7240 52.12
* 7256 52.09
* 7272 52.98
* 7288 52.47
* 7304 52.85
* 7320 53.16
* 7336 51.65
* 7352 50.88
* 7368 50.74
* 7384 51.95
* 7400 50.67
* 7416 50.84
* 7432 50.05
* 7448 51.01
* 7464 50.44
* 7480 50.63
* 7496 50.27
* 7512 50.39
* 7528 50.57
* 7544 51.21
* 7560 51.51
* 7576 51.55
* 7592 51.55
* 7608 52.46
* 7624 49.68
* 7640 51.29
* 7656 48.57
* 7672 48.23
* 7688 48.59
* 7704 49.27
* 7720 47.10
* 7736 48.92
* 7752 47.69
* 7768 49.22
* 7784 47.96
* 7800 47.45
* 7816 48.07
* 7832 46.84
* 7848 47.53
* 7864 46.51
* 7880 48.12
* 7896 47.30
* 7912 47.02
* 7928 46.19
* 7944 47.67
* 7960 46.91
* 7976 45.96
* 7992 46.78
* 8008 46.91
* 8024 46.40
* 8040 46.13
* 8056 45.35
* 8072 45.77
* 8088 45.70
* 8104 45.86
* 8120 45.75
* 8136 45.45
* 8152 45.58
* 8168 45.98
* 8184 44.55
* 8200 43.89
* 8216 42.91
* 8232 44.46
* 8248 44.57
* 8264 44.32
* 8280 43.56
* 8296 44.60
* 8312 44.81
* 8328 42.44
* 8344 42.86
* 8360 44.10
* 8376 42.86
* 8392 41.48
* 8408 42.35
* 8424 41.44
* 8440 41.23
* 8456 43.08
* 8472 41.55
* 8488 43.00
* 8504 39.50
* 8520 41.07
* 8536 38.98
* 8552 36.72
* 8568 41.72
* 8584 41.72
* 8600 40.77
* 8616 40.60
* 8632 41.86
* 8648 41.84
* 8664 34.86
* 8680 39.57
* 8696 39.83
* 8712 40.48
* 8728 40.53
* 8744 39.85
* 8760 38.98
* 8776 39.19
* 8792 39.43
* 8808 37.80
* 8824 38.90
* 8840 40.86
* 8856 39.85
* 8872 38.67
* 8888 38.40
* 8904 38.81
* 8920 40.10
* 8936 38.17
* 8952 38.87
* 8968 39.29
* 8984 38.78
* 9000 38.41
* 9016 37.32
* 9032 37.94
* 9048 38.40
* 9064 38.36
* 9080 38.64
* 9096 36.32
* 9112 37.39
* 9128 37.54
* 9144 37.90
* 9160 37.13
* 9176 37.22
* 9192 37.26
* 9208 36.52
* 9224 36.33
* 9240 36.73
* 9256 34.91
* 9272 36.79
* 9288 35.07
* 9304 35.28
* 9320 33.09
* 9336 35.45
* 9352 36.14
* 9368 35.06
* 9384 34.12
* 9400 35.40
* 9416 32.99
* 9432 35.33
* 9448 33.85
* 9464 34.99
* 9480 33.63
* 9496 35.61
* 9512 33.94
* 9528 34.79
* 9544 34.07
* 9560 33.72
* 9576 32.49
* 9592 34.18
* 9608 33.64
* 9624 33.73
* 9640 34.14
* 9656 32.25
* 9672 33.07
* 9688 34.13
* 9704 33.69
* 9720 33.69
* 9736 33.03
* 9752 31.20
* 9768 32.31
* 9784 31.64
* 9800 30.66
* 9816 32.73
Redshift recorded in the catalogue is 0.000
